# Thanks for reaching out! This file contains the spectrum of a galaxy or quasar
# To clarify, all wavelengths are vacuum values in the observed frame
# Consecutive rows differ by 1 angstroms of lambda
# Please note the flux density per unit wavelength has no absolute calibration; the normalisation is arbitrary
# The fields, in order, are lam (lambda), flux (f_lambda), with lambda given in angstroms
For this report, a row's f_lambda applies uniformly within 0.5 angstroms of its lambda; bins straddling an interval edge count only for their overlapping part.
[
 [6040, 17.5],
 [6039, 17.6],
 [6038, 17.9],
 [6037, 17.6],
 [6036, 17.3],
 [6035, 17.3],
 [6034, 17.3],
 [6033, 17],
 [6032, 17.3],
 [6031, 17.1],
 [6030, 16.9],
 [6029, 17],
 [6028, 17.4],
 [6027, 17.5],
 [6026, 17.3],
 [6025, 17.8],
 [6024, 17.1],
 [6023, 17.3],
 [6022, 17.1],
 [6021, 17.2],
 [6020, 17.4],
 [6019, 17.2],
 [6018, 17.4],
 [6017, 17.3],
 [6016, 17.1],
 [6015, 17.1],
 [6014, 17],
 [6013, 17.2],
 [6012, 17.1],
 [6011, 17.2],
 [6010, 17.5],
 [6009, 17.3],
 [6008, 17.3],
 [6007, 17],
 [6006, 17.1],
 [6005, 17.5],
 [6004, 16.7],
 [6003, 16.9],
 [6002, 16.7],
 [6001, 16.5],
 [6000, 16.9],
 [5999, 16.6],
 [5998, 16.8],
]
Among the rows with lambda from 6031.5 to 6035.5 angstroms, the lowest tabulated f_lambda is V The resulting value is 17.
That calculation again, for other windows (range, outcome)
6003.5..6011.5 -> 16.7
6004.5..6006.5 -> 17.1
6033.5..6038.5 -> 17.3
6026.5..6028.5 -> 17.4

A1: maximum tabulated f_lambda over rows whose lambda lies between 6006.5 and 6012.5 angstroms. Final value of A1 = 17.5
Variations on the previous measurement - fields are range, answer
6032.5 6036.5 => 17.3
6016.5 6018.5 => 17.4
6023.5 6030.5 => 17.8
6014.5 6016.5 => 17.1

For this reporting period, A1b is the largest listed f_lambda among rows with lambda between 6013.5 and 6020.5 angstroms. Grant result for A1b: 17.4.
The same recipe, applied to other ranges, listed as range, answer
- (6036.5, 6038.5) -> 17.9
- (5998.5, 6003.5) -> 16.9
